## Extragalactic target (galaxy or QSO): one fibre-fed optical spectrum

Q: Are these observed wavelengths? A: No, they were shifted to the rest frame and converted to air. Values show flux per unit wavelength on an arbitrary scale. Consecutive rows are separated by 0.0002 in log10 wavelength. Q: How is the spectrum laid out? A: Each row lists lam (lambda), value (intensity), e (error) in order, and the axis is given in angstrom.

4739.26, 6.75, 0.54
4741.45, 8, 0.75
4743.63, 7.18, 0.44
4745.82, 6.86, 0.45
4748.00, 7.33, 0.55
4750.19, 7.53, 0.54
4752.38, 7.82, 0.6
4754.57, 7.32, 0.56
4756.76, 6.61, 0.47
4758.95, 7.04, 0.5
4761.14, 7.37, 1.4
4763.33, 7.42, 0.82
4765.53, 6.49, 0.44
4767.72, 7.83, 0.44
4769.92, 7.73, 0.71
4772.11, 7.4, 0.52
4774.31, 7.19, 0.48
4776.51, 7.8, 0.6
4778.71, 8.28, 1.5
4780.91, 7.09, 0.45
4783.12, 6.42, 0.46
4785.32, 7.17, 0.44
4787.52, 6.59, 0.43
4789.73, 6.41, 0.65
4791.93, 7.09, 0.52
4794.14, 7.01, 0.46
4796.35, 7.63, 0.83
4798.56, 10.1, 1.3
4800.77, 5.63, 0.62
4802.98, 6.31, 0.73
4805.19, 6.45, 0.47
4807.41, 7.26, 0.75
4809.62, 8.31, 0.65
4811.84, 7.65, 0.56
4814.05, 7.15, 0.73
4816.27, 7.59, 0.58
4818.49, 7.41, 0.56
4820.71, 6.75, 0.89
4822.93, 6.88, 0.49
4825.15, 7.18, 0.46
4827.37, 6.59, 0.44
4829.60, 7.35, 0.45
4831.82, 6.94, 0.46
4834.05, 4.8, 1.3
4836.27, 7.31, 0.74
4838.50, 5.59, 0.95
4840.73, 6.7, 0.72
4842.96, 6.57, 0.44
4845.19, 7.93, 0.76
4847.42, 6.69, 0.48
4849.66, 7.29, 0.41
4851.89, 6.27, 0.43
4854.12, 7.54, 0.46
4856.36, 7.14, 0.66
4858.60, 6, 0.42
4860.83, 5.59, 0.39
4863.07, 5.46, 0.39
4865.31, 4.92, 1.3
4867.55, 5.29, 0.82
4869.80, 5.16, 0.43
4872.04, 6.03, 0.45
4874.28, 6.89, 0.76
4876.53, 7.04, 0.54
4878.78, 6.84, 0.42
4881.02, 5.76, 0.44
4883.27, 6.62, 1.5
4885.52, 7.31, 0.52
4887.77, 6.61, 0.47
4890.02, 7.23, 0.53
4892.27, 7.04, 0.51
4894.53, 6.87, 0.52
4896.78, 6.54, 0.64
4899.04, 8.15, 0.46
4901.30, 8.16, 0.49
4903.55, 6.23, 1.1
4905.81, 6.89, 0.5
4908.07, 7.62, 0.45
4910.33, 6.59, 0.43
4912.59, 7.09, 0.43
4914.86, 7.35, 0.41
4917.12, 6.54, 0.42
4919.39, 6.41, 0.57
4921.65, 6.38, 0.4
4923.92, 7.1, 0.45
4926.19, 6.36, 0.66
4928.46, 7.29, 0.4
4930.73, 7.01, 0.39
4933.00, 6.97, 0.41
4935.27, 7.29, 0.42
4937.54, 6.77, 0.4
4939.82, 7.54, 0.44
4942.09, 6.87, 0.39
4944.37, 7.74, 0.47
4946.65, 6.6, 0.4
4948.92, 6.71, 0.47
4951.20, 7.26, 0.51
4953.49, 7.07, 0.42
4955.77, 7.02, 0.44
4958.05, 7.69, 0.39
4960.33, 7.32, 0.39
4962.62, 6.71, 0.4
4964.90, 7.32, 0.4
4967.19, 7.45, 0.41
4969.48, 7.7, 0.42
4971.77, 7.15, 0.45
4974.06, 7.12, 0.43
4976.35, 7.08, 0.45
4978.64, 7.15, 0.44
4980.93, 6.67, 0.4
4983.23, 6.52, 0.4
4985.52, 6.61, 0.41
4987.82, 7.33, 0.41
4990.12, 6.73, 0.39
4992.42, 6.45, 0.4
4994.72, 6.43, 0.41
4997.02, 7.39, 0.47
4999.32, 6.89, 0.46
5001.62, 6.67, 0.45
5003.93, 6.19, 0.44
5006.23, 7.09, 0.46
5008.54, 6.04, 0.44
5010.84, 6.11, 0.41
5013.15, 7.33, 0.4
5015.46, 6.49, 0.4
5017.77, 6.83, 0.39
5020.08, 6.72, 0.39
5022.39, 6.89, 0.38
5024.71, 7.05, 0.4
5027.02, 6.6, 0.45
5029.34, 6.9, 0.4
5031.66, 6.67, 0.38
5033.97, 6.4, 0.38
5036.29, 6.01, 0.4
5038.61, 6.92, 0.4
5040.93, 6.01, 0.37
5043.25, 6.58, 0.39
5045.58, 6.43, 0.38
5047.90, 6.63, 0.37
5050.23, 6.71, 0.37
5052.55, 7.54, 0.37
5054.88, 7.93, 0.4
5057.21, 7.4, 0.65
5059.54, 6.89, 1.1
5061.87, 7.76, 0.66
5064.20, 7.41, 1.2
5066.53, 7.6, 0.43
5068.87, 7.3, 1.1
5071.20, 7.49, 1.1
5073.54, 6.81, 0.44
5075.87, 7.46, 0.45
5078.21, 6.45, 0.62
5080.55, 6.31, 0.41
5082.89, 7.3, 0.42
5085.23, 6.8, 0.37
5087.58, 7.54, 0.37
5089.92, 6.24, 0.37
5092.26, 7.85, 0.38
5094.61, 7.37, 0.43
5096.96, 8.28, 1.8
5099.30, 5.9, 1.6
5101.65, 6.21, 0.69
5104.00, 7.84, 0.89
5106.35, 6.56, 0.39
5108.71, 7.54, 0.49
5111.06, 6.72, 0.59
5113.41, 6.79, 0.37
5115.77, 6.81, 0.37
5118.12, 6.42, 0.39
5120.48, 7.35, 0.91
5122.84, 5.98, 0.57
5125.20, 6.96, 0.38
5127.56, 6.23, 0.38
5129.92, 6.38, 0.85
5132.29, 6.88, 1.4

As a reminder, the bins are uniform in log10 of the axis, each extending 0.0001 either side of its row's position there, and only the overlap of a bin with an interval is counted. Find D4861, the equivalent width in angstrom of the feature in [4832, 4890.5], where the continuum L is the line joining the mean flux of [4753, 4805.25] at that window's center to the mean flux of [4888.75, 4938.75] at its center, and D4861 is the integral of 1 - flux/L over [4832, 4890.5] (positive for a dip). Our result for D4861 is 5.5 angstrom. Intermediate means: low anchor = 7.2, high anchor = 6.99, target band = 6.41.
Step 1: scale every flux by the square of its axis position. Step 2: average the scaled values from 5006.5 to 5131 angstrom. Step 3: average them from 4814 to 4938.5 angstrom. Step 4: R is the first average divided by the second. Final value 1.11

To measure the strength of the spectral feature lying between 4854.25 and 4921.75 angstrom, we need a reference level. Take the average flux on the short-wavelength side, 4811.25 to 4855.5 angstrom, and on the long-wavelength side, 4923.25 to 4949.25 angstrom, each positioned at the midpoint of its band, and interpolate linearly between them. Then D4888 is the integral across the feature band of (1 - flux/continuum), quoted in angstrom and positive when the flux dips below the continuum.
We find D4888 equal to 3.5 angstrom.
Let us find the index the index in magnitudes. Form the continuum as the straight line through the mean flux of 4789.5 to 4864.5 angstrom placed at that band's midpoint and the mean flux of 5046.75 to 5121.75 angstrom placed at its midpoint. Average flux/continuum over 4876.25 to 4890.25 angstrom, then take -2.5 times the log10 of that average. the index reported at 0.03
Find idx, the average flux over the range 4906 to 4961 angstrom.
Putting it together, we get 7.02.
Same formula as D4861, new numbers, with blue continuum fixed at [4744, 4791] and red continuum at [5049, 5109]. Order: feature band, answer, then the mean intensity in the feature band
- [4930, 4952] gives 0.4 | 7.08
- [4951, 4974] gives -0.2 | 7.26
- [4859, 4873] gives 3.4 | 5.43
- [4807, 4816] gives -0.5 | 7.62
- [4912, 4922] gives 0.6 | 6.76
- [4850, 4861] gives 0.9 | 6.65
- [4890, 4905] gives 0.1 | 7.16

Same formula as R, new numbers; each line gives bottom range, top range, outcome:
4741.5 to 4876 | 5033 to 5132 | 1.12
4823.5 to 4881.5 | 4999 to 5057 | 1.12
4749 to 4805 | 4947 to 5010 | 1.04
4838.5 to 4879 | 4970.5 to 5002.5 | 1.14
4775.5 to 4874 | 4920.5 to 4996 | 1.09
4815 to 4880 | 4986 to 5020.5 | 1.09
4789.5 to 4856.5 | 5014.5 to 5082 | 1.08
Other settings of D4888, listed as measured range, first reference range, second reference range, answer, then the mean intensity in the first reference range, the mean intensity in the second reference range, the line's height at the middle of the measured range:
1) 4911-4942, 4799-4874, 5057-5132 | -0.8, 6.63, 6.99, 6.76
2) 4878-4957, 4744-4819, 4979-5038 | -0.5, 7.27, 6.69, 6.92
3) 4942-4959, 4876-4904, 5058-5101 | -0.2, 6.97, 7.14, 7.03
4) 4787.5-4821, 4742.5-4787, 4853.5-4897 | -1.4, 7.29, 6.38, 6.96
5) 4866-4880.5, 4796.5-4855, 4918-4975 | 1.8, 7.02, 7.07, 7.04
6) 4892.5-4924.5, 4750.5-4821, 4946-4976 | 0.9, 7.27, 7.17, 7.2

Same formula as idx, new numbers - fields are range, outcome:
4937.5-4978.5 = 7.18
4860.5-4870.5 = 5.26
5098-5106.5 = 6.67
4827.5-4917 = 6.65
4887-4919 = 7.05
